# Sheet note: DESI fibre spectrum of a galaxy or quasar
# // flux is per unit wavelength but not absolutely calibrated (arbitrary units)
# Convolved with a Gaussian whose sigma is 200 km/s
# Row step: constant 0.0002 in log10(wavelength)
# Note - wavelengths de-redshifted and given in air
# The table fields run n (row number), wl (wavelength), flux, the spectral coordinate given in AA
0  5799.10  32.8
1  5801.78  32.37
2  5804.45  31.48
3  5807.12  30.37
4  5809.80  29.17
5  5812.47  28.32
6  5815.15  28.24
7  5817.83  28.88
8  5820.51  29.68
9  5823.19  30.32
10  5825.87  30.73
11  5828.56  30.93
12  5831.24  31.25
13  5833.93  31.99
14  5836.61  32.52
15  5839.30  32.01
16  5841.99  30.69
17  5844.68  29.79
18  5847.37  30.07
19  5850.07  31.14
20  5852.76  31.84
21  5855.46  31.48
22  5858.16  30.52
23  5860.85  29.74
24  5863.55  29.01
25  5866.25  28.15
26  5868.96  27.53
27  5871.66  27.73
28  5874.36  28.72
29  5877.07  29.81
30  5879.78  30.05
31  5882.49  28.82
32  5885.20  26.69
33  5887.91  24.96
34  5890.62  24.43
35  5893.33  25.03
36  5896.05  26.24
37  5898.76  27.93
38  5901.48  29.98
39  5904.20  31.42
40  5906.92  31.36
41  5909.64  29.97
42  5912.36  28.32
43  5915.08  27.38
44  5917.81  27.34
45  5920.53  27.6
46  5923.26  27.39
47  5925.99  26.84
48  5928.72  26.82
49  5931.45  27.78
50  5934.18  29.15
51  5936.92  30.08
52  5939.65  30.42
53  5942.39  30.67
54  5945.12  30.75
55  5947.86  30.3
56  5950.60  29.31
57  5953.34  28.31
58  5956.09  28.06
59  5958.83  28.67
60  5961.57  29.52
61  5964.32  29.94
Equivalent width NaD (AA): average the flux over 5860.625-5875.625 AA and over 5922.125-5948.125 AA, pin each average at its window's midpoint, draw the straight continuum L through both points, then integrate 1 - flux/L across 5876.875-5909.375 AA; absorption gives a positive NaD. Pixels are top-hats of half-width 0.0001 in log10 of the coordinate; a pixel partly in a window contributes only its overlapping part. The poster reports 0.62 AA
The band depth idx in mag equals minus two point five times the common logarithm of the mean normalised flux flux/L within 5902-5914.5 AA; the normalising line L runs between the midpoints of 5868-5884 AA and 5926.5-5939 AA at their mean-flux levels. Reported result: -0.05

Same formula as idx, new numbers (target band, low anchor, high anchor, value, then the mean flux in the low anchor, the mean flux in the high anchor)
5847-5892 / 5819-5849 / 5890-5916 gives 0.03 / 30.9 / 28.3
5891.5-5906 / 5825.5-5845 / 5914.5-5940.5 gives 0.04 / 31.3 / 28.1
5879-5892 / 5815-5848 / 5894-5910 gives 0.11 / 30.6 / 29.3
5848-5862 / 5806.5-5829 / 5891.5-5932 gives -0.07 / 29.5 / 28.1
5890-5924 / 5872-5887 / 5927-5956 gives 0.03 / 28.6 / 29.3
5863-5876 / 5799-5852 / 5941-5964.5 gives 0.07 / 30.6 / 29.5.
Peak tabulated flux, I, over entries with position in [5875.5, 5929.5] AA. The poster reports 31.42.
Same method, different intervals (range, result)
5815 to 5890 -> 32.52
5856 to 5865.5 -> 30.52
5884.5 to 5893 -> 26.69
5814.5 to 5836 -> 31.99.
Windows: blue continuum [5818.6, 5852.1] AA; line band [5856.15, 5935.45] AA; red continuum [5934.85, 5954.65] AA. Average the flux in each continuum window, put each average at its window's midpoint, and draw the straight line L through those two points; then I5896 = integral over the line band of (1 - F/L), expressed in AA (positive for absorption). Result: 5.73 AA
